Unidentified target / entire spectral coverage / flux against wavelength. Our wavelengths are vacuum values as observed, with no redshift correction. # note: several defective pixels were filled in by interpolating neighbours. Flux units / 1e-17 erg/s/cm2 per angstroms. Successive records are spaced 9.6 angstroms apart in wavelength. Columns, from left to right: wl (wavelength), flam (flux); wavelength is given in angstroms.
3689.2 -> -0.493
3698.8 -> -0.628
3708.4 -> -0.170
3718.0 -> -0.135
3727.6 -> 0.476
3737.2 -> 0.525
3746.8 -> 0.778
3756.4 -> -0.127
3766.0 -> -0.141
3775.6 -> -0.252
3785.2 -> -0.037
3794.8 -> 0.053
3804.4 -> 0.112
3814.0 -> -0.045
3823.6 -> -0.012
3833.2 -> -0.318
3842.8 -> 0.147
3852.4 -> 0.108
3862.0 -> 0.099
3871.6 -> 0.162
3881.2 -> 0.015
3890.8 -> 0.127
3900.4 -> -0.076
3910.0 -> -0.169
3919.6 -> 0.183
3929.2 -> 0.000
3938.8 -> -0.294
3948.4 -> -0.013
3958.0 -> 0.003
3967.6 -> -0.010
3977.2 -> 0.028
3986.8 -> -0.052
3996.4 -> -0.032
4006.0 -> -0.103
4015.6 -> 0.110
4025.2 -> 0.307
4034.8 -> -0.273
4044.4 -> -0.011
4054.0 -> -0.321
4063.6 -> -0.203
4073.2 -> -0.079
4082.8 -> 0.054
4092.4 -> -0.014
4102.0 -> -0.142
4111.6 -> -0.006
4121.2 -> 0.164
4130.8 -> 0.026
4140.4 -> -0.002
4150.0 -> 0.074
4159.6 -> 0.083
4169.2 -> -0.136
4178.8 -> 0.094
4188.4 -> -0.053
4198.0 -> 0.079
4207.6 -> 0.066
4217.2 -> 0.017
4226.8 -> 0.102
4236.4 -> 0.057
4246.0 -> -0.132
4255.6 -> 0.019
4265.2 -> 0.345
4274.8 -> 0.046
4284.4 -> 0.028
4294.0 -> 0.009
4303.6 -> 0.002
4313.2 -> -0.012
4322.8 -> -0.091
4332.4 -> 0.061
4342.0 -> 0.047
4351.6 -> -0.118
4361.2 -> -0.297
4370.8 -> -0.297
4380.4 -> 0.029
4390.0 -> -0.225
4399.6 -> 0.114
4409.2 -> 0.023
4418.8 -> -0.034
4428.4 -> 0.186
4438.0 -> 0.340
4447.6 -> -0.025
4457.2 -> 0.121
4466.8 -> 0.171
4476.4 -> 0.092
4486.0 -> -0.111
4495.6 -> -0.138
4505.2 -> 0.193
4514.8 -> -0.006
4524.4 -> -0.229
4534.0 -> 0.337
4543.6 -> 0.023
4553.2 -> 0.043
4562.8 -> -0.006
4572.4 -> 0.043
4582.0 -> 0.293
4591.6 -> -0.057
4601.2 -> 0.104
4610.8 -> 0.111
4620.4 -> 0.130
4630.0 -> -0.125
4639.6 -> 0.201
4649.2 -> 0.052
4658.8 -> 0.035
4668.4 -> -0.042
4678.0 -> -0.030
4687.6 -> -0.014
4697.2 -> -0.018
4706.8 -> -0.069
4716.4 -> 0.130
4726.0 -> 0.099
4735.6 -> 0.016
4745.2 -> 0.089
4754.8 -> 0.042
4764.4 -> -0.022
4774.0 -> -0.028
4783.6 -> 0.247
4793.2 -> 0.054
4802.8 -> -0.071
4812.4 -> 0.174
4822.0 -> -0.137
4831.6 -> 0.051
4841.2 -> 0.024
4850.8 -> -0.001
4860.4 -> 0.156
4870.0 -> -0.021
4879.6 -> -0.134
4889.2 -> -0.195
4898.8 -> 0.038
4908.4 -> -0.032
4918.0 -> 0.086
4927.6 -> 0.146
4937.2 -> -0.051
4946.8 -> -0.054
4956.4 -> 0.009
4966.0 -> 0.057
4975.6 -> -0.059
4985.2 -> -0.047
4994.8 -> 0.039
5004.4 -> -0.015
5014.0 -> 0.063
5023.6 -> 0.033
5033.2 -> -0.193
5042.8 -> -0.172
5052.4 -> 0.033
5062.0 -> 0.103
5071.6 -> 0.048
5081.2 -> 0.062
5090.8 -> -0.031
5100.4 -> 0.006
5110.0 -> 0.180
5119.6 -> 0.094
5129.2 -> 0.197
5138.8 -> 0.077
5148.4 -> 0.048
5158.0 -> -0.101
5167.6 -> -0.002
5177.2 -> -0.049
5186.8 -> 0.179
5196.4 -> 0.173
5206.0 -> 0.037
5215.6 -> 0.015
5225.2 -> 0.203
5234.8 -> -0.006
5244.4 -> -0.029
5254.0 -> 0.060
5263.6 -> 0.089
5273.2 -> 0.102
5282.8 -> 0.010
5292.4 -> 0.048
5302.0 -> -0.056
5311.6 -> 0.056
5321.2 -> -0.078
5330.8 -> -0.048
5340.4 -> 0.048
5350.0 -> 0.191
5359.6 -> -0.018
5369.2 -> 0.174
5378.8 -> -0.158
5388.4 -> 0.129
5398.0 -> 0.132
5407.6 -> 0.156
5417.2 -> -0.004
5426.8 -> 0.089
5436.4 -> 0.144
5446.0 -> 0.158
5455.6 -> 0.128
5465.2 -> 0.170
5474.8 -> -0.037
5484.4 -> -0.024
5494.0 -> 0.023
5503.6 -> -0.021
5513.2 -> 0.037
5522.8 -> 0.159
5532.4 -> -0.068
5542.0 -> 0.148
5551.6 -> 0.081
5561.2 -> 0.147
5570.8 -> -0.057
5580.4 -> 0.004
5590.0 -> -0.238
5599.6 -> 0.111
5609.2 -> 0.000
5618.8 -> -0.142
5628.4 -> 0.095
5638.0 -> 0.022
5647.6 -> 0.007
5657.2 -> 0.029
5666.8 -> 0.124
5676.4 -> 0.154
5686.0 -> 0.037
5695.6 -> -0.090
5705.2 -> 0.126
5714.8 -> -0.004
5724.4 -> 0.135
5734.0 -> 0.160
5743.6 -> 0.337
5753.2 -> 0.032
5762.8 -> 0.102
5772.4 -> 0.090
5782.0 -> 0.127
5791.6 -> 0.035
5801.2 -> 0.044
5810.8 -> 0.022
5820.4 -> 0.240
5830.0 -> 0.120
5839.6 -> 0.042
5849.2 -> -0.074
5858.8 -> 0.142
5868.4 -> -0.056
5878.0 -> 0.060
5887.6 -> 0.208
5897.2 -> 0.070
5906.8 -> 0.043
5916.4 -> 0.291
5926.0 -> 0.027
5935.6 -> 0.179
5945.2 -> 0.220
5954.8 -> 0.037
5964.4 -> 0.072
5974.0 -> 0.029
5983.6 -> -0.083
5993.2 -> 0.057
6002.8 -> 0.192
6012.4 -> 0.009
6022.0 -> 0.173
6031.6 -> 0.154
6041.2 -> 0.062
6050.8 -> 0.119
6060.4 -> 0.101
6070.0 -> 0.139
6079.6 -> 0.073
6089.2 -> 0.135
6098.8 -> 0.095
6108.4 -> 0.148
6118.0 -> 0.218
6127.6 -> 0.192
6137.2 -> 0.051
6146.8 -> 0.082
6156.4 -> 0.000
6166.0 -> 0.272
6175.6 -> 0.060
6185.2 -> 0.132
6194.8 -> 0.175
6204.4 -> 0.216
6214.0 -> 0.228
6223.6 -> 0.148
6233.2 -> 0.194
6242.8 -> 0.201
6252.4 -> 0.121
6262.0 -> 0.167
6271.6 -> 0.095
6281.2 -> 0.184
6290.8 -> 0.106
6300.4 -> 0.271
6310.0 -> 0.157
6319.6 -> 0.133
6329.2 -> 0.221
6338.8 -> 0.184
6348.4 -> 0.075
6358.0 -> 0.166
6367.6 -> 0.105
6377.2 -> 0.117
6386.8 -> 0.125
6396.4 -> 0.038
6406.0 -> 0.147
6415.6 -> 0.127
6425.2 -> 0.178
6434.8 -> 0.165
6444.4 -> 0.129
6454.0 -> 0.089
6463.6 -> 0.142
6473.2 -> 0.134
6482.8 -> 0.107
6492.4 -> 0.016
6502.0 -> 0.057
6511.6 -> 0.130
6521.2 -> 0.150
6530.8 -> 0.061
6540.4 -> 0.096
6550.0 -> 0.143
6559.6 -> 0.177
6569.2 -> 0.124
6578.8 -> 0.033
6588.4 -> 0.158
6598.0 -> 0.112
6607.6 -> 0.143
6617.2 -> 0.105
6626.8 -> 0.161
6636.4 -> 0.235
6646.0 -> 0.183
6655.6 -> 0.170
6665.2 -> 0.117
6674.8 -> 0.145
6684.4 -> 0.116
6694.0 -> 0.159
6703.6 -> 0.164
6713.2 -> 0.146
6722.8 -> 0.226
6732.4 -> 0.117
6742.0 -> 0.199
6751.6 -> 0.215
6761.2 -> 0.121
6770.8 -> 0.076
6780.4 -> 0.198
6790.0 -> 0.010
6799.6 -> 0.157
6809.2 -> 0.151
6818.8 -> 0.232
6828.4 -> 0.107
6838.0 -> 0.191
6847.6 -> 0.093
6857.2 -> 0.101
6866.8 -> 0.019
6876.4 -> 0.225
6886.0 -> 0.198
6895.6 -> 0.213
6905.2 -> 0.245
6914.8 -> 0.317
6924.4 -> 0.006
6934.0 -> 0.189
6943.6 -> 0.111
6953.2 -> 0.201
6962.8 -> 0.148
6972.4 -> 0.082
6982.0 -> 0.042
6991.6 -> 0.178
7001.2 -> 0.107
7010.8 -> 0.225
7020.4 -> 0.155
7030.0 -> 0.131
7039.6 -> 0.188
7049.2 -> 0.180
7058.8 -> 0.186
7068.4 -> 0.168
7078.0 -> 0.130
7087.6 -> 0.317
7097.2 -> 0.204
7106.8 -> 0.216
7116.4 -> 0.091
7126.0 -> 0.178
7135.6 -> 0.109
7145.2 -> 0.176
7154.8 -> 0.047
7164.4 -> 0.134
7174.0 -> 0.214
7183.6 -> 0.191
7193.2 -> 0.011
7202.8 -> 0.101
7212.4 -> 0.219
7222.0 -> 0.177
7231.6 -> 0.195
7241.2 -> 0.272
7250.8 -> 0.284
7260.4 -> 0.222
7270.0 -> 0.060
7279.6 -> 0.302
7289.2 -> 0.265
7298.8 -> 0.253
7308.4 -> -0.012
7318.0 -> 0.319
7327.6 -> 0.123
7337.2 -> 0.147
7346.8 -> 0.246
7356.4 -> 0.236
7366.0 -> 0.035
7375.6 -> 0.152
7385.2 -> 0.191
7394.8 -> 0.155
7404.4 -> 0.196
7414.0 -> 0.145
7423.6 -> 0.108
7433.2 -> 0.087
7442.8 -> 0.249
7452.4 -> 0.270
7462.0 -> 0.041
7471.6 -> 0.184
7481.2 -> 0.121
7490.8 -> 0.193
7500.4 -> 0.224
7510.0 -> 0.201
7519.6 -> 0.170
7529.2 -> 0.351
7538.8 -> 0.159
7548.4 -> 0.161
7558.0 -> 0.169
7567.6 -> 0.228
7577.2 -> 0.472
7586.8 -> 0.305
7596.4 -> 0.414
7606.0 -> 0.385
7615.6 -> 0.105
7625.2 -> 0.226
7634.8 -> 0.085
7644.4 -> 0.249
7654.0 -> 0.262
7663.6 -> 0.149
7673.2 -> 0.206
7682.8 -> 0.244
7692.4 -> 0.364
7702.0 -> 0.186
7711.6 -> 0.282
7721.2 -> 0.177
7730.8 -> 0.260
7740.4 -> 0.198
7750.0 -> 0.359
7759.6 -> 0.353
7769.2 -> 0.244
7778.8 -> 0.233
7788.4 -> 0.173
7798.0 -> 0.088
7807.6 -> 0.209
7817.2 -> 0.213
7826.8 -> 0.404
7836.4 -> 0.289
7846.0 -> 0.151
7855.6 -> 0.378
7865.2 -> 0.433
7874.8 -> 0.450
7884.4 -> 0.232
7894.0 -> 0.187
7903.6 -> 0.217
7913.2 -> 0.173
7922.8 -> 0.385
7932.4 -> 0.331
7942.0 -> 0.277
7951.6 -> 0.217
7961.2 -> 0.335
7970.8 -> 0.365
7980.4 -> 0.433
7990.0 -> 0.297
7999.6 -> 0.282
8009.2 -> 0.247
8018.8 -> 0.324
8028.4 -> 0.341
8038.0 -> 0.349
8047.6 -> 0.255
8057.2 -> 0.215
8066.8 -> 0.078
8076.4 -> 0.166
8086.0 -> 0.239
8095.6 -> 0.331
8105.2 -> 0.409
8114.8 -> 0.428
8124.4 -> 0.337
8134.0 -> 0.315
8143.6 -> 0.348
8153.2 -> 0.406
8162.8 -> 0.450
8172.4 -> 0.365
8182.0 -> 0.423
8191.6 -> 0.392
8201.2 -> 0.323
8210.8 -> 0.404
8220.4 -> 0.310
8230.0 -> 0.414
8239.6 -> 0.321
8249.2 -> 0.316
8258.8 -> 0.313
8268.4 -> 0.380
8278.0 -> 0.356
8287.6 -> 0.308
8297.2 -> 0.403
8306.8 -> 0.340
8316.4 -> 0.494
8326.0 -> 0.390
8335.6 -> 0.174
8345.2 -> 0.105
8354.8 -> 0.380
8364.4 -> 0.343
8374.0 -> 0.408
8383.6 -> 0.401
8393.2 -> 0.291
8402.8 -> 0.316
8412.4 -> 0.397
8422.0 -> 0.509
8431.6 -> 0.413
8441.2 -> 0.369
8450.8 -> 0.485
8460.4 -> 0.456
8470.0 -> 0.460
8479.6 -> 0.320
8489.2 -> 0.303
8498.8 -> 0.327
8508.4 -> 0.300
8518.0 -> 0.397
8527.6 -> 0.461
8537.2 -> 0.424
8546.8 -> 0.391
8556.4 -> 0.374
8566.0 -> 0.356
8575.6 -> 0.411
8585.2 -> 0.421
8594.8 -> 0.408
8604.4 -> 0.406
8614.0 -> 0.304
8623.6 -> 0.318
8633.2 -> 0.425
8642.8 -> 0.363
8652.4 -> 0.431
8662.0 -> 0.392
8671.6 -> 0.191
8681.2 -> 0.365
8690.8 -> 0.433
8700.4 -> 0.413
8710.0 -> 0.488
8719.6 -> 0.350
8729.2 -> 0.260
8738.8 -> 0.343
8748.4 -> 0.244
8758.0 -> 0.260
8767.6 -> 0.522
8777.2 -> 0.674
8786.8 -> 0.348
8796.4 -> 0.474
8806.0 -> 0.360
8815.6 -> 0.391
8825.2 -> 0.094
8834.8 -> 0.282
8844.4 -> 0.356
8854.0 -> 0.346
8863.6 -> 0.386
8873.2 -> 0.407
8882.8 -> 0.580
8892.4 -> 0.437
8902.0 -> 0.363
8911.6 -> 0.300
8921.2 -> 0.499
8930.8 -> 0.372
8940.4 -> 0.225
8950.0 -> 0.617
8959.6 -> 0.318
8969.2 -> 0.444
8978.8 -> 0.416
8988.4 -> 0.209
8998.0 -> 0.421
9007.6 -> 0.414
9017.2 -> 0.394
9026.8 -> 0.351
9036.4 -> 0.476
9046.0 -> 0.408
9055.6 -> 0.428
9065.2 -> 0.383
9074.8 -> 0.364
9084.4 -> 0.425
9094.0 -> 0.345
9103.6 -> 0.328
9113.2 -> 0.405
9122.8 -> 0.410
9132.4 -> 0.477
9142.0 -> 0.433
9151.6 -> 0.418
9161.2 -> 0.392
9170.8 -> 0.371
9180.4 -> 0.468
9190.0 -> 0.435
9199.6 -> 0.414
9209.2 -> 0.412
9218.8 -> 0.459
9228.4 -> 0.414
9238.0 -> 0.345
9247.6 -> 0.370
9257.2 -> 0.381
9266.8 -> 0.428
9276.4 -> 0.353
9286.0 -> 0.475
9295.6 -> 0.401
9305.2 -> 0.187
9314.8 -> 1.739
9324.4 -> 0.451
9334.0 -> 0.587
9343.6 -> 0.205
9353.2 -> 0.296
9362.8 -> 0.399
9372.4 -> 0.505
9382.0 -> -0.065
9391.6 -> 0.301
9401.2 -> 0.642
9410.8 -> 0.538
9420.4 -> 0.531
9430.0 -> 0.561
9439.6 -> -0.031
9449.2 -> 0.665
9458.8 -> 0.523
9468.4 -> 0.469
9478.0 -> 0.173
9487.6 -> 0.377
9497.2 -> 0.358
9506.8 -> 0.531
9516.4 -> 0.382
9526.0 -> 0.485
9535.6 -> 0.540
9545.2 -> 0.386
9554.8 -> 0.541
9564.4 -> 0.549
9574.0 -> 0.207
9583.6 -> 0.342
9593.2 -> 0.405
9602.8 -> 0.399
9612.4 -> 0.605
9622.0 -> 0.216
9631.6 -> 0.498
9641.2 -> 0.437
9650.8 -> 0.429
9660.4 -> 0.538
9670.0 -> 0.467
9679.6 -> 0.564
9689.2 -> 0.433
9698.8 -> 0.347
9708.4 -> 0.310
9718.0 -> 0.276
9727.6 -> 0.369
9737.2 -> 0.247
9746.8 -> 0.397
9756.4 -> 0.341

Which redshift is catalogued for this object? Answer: 1.033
